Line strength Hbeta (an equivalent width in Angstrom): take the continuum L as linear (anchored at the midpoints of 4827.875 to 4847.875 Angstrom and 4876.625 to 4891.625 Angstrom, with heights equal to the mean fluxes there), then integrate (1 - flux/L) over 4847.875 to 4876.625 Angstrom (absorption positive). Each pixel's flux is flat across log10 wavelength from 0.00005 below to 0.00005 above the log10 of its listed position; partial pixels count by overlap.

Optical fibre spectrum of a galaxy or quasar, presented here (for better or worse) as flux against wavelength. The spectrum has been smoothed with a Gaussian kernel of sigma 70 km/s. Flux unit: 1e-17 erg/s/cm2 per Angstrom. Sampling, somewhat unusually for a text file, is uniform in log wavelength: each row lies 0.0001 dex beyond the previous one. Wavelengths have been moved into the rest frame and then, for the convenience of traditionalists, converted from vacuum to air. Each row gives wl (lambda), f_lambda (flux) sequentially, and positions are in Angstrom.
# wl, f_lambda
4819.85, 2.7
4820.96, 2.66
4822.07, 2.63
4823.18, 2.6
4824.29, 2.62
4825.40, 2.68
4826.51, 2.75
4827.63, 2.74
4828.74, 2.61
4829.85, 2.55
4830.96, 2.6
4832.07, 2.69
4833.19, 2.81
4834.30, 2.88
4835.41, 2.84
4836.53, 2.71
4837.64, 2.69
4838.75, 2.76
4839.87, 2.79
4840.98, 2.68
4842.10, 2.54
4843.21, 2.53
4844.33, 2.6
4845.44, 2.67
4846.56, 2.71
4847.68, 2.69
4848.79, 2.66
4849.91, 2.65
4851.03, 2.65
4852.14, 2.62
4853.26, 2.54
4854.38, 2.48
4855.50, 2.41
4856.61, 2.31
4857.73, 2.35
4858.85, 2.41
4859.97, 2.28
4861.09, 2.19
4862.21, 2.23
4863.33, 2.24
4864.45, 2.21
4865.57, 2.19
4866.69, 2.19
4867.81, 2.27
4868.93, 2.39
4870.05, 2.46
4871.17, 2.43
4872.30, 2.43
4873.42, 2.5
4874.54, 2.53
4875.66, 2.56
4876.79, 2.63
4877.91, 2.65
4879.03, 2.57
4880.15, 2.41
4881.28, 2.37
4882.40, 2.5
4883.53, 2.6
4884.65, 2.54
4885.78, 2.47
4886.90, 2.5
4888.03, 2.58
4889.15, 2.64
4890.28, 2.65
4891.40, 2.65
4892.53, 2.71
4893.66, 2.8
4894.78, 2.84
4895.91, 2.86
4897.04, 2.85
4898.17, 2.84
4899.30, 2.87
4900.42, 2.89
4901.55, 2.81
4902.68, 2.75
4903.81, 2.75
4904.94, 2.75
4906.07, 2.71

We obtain 2.22 Angstrom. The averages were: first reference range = 2.69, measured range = 2.41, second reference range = 2.55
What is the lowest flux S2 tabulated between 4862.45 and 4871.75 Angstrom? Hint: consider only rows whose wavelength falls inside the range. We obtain 2.19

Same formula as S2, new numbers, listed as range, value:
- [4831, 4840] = 2.69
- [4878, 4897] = 2.37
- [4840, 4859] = 2.31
